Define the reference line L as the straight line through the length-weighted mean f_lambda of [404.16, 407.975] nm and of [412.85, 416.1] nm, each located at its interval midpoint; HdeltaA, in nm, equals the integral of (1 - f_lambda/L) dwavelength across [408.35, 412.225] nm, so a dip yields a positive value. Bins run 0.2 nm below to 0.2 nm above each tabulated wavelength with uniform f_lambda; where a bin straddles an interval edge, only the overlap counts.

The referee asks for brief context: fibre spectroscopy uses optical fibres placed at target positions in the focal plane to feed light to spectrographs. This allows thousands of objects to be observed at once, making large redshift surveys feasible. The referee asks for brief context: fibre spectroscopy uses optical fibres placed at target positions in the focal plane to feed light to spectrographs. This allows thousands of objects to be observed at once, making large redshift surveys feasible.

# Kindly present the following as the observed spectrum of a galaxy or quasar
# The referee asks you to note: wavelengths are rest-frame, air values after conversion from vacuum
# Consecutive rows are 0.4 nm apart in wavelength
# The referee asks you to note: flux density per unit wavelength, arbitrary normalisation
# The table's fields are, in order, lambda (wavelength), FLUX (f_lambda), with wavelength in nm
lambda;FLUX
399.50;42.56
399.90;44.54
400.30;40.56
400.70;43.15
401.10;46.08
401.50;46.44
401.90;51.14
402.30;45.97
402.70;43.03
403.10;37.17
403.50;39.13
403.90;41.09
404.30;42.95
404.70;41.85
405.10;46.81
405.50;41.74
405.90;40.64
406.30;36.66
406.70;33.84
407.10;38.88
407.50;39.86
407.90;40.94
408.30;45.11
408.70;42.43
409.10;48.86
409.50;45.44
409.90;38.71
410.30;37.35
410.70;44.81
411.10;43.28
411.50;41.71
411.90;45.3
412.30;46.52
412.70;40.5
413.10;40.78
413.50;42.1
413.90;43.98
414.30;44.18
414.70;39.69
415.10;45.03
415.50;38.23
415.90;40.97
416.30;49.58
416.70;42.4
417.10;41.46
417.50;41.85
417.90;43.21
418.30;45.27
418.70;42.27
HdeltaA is -0.21 nm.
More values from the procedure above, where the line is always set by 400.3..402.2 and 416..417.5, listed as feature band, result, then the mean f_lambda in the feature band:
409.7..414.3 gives 0.225 nm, 42.4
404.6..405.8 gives 0.056 nm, 43.4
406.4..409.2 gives 0.256 nm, 41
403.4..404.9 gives 0.139 nm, 41.4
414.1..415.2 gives 0.035 nm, 42.8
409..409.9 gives -0.004 nm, 45.1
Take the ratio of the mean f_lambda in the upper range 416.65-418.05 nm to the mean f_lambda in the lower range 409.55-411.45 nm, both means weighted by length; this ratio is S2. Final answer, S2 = 1.0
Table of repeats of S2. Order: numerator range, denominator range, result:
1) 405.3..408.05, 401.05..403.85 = 0.89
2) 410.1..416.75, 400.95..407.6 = 1.02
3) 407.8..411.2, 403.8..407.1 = 1.06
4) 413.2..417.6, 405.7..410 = 1.04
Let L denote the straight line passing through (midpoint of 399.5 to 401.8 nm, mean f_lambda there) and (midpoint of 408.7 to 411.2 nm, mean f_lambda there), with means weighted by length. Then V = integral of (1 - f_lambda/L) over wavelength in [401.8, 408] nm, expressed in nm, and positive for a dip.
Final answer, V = 0.36 nm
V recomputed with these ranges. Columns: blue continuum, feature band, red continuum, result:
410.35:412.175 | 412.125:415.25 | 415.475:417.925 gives 0.023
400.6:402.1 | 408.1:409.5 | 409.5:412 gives -0.080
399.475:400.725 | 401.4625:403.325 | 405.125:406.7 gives -0.134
